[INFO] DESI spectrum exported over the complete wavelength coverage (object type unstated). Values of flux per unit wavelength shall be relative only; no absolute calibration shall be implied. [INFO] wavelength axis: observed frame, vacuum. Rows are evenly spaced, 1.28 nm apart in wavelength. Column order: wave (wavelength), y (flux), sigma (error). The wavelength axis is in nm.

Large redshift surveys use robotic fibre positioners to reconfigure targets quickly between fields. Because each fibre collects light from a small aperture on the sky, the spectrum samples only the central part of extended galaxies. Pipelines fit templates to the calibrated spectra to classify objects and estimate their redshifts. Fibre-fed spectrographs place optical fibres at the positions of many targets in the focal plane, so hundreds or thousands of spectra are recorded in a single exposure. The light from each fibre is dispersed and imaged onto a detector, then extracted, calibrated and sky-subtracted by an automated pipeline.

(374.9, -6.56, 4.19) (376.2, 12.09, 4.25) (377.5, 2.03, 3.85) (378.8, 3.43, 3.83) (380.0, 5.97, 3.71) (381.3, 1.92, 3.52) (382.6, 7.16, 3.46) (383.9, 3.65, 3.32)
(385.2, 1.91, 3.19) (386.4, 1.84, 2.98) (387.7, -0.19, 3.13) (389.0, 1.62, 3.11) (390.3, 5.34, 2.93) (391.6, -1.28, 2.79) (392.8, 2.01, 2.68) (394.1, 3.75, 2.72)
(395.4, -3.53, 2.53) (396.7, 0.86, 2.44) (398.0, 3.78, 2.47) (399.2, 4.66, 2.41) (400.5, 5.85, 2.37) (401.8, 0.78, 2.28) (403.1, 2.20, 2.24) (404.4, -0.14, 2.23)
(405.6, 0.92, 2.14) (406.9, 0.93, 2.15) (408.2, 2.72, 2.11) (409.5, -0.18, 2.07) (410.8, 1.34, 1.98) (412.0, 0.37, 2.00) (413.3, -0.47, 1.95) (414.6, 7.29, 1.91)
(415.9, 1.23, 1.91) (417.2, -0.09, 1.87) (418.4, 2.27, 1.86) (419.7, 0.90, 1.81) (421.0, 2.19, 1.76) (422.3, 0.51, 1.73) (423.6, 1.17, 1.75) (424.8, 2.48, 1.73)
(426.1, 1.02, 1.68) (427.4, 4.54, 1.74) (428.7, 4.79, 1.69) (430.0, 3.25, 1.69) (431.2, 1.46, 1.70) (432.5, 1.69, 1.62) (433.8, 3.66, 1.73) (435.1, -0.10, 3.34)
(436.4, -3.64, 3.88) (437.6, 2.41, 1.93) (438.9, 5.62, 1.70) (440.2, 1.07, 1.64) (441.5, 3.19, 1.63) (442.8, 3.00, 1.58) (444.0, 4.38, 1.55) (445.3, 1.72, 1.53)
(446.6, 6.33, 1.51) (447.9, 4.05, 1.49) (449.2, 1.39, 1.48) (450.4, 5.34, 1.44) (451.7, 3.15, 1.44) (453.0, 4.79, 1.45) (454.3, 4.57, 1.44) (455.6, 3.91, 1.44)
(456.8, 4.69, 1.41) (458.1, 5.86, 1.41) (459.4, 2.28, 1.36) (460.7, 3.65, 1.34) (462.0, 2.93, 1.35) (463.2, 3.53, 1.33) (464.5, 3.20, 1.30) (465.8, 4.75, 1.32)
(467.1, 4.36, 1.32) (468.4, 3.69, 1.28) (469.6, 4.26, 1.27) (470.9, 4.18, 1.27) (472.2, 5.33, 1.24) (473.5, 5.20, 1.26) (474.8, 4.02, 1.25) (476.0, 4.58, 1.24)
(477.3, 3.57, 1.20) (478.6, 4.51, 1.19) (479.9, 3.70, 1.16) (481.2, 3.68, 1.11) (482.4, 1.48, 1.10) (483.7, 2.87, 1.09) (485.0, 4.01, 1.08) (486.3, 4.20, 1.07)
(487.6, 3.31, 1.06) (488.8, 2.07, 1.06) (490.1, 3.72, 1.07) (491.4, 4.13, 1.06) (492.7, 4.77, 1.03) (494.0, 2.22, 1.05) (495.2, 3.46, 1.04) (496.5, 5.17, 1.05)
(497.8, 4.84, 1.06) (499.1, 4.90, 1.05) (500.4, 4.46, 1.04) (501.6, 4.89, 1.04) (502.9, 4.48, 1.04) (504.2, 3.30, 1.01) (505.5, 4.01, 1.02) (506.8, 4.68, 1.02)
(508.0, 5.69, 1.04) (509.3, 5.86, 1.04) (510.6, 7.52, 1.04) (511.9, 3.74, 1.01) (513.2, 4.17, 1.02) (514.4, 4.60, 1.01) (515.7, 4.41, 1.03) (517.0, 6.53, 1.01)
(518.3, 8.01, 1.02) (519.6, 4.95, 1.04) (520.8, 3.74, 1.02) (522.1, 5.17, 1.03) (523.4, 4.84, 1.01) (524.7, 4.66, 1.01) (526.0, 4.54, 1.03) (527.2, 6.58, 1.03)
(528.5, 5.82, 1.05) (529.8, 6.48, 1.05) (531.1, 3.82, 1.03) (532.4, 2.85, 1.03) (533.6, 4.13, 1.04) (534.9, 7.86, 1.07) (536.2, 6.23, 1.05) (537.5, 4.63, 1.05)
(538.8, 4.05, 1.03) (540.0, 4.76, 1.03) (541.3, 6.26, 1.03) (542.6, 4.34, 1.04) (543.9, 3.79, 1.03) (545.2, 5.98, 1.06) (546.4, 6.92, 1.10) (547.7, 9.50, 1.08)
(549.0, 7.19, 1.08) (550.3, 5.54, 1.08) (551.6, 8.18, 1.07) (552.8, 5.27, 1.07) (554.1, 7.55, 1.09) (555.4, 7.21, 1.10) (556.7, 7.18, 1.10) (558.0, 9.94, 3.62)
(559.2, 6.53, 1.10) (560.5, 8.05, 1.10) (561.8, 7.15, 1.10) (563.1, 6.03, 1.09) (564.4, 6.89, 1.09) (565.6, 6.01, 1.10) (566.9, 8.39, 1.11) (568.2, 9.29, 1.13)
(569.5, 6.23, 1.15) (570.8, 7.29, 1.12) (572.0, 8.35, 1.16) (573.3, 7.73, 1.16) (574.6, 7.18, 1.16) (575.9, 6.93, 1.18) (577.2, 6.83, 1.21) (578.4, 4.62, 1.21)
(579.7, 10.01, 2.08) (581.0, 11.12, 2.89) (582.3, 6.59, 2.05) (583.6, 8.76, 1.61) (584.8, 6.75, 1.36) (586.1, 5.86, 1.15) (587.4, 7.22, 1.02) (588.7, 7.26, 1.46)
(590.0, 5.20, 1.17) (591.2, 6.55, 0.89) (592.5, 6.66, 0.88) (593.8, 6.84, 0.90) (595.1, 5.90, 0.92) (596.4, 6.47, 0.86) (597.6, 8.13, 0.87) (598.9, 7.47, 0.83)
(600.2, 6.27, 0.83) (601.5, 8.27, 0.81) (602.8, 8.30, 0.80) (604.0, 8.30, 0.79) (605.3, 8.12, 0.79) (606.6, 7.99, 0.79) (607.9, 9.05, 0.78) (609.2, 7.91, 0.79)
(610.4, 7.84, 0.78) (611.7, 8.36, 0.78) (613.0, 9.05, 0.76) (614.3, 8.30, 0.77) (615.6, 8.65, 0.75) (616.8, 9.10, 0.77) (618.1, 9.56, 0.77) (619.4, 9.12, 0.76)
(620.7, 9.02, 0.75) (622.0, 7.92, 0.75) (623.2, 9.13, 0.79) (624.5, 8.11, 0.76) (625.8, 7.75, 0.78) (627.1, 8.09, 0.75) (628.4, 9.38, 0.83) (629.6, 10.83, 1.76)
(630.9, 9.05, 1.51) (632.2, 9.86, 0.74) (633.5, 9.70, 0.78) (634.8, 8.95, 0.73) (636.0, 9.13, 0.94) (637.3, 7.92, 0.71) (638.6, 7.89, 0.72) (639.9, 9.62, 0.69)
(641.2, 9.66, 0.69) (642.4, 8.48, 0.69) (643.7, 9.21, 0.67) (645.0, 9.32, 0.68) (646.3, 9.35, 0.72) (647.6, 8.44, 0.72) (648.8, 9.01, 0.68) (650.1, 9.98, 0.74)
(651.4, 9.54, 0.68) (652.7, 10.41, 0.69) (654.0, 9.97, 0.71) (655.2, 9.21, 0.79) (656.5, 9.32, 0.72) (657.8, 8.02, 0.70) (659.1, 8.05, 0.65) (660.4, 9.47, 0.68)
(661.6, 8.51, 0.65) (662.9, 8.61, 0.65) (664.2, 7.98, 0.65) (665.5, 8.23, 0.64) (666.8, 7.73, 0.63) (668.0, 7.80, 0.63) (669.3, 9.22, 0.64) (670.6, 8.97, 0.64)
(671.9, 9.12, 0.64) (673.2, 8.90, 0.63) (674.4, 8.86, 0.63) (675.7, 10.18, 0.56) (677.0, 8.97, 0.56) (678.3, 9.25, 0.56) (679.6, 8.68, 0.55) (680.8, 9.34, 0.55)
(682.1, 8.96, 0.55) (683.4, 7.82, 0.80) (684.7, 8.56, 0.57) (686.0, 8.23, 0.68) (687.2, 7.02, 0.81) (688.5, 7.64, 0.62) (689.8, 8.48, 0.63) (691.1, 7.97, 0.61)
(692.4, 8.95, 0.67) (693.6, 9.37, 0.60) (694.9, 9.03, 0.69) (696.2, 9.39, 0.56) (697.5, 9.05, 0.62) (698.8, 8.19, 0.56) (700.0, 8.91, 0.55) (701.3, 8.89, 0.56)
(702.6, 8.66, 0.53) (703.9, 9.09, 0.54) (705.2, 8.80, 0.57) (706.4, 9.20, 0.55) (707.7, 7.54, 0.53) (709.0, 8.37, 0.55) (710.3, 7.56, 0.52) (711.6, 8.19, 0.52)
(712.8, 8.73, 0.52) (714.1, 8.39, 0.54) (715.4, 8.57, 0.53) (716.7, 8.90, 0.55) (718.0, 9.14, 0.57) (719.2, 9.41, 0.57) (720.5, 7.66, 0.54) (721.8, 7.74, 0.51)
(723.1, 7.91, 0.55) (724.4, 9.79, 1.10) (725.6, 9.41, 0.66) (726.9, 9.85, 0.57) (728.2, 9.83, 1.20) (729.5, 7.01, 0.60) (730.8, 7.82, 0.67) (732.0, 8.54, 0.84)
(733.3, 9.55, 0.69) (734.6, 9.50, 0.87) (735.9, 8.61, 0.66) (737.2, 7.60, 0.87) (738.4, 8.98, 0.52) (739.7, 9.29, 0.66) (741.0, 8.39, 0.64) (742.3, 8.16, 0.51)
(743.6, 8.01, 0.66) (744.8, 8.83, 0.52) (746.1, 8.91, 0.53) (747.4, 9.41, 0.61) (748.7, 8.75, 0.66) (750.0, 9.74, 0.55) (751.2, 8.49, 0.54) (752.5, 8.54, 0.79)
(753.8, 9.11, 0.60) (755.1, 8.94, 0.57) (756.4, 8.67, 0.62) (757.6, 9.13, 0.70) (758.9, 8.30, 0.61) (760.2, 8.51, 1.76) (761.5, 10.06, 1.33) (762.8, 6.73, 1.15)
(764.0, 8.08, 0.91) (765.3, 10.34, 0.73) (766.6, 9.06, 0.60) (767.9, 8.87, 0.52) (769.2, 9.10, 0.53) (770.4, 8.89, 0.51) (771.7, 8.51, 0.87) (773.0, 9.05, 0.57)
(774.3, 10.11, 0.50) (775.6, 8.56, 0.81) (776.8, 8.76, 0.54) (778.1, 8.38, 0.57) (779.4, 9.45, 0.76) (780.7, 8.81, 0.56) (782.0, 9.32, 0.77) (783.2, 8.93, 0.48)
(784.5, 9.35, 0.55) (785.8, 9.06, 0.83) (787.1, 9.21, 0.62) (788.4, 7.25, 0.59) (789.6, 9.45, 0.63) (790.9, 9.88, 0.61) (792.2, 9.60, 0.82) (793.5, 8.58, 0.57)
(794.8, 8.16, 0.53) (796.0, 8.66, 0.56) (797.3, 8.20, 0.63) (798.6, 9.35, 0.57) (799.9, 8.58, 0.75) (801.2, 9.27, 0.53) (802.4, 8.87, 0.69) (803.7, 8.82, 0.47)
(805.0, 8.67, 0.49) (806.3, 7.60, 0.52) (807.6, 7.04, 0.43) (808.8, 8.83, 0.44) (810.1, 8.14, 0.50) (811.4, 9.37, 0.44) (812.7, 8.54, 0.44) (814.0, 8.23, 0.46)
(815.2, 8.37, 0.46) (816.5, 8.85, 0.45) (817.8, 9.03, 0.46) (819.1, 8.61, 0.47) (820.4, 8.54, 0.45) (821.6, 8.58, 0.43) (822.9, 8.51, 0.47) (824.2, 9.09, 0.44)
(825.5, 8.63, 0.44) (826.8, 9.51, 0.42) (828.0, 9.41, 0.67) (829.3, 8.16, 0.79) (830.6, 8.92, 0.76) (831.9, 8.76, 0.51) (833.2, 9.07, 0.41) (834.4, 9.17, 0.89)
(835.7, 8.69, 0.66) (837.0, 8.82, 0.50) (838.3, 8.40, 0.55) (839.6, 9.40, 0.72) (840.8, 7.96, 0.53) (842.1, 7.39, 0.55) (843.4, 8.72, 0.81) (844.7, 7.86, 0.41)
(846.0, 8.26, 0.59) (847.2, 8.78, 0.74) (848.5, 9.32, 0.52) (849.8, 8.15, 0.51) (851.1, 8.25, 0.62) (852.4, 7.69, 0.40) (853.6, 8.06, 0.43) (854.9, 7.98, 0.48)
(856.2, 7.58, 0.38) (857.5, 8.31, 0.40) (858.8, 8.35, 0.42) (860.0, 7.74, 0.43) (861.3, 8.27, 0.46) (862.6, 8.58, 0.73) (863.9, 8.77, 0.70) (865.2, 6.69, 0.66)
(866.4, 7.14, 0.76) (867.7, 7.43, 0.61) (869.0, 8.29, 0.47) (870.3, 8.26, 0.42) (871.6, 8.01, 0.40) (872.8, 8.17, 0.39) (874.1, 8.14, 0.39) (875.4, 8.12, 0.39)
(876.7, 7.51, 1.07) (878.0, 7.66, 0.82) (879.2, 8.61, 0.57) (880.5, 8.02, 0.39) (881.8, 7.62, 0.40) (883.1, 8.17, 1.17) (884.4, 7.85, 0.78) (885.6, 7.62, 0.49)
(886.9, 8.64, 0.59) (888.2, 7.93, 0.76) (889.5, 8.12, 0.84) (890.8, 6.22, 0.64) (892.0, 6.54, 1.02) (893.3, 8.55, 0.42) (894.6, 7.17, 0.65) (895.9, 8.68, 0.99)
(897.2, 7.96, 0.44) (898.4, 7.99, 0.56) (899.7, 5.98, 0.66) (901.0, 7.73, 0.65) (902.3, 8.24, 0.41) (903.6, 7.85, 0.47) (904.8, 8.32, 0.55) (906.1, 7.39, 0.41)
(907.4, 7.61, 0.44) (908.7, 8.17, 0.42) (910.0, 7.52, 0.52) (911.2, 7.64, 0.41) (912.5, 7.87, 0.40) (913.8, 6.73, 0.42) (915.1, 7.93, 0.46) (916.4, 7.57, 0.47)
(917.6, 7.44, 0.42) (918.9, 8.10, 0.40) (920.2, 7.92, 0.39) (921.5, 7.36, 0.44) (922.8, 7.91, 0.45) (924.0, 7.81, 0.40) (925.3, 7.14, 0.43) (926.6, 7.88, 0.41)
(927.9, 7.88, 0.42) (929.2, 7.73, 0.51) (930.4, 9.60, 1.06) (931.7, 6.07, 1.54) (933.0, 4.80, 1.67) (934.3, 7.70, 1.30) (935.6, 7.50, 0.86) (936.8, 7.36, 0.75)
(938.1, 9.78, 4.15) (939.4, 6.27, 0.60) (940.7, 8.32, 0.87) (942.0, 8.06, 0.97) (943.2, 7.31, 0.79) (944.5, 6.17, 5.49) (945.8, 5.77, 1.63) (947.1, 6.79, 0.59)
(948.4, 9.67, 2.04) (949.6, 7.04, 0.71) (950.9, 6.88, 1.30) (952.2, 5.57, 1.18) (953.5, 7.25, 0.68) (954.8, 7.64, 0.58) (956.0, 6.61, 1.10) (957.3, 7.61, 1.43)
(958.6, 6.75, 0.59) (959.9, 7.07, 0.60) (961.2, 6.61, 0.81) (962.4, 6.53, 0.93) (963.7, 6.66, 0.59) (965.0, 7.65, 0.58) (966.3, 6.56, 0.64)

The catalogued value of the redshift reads 0.370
